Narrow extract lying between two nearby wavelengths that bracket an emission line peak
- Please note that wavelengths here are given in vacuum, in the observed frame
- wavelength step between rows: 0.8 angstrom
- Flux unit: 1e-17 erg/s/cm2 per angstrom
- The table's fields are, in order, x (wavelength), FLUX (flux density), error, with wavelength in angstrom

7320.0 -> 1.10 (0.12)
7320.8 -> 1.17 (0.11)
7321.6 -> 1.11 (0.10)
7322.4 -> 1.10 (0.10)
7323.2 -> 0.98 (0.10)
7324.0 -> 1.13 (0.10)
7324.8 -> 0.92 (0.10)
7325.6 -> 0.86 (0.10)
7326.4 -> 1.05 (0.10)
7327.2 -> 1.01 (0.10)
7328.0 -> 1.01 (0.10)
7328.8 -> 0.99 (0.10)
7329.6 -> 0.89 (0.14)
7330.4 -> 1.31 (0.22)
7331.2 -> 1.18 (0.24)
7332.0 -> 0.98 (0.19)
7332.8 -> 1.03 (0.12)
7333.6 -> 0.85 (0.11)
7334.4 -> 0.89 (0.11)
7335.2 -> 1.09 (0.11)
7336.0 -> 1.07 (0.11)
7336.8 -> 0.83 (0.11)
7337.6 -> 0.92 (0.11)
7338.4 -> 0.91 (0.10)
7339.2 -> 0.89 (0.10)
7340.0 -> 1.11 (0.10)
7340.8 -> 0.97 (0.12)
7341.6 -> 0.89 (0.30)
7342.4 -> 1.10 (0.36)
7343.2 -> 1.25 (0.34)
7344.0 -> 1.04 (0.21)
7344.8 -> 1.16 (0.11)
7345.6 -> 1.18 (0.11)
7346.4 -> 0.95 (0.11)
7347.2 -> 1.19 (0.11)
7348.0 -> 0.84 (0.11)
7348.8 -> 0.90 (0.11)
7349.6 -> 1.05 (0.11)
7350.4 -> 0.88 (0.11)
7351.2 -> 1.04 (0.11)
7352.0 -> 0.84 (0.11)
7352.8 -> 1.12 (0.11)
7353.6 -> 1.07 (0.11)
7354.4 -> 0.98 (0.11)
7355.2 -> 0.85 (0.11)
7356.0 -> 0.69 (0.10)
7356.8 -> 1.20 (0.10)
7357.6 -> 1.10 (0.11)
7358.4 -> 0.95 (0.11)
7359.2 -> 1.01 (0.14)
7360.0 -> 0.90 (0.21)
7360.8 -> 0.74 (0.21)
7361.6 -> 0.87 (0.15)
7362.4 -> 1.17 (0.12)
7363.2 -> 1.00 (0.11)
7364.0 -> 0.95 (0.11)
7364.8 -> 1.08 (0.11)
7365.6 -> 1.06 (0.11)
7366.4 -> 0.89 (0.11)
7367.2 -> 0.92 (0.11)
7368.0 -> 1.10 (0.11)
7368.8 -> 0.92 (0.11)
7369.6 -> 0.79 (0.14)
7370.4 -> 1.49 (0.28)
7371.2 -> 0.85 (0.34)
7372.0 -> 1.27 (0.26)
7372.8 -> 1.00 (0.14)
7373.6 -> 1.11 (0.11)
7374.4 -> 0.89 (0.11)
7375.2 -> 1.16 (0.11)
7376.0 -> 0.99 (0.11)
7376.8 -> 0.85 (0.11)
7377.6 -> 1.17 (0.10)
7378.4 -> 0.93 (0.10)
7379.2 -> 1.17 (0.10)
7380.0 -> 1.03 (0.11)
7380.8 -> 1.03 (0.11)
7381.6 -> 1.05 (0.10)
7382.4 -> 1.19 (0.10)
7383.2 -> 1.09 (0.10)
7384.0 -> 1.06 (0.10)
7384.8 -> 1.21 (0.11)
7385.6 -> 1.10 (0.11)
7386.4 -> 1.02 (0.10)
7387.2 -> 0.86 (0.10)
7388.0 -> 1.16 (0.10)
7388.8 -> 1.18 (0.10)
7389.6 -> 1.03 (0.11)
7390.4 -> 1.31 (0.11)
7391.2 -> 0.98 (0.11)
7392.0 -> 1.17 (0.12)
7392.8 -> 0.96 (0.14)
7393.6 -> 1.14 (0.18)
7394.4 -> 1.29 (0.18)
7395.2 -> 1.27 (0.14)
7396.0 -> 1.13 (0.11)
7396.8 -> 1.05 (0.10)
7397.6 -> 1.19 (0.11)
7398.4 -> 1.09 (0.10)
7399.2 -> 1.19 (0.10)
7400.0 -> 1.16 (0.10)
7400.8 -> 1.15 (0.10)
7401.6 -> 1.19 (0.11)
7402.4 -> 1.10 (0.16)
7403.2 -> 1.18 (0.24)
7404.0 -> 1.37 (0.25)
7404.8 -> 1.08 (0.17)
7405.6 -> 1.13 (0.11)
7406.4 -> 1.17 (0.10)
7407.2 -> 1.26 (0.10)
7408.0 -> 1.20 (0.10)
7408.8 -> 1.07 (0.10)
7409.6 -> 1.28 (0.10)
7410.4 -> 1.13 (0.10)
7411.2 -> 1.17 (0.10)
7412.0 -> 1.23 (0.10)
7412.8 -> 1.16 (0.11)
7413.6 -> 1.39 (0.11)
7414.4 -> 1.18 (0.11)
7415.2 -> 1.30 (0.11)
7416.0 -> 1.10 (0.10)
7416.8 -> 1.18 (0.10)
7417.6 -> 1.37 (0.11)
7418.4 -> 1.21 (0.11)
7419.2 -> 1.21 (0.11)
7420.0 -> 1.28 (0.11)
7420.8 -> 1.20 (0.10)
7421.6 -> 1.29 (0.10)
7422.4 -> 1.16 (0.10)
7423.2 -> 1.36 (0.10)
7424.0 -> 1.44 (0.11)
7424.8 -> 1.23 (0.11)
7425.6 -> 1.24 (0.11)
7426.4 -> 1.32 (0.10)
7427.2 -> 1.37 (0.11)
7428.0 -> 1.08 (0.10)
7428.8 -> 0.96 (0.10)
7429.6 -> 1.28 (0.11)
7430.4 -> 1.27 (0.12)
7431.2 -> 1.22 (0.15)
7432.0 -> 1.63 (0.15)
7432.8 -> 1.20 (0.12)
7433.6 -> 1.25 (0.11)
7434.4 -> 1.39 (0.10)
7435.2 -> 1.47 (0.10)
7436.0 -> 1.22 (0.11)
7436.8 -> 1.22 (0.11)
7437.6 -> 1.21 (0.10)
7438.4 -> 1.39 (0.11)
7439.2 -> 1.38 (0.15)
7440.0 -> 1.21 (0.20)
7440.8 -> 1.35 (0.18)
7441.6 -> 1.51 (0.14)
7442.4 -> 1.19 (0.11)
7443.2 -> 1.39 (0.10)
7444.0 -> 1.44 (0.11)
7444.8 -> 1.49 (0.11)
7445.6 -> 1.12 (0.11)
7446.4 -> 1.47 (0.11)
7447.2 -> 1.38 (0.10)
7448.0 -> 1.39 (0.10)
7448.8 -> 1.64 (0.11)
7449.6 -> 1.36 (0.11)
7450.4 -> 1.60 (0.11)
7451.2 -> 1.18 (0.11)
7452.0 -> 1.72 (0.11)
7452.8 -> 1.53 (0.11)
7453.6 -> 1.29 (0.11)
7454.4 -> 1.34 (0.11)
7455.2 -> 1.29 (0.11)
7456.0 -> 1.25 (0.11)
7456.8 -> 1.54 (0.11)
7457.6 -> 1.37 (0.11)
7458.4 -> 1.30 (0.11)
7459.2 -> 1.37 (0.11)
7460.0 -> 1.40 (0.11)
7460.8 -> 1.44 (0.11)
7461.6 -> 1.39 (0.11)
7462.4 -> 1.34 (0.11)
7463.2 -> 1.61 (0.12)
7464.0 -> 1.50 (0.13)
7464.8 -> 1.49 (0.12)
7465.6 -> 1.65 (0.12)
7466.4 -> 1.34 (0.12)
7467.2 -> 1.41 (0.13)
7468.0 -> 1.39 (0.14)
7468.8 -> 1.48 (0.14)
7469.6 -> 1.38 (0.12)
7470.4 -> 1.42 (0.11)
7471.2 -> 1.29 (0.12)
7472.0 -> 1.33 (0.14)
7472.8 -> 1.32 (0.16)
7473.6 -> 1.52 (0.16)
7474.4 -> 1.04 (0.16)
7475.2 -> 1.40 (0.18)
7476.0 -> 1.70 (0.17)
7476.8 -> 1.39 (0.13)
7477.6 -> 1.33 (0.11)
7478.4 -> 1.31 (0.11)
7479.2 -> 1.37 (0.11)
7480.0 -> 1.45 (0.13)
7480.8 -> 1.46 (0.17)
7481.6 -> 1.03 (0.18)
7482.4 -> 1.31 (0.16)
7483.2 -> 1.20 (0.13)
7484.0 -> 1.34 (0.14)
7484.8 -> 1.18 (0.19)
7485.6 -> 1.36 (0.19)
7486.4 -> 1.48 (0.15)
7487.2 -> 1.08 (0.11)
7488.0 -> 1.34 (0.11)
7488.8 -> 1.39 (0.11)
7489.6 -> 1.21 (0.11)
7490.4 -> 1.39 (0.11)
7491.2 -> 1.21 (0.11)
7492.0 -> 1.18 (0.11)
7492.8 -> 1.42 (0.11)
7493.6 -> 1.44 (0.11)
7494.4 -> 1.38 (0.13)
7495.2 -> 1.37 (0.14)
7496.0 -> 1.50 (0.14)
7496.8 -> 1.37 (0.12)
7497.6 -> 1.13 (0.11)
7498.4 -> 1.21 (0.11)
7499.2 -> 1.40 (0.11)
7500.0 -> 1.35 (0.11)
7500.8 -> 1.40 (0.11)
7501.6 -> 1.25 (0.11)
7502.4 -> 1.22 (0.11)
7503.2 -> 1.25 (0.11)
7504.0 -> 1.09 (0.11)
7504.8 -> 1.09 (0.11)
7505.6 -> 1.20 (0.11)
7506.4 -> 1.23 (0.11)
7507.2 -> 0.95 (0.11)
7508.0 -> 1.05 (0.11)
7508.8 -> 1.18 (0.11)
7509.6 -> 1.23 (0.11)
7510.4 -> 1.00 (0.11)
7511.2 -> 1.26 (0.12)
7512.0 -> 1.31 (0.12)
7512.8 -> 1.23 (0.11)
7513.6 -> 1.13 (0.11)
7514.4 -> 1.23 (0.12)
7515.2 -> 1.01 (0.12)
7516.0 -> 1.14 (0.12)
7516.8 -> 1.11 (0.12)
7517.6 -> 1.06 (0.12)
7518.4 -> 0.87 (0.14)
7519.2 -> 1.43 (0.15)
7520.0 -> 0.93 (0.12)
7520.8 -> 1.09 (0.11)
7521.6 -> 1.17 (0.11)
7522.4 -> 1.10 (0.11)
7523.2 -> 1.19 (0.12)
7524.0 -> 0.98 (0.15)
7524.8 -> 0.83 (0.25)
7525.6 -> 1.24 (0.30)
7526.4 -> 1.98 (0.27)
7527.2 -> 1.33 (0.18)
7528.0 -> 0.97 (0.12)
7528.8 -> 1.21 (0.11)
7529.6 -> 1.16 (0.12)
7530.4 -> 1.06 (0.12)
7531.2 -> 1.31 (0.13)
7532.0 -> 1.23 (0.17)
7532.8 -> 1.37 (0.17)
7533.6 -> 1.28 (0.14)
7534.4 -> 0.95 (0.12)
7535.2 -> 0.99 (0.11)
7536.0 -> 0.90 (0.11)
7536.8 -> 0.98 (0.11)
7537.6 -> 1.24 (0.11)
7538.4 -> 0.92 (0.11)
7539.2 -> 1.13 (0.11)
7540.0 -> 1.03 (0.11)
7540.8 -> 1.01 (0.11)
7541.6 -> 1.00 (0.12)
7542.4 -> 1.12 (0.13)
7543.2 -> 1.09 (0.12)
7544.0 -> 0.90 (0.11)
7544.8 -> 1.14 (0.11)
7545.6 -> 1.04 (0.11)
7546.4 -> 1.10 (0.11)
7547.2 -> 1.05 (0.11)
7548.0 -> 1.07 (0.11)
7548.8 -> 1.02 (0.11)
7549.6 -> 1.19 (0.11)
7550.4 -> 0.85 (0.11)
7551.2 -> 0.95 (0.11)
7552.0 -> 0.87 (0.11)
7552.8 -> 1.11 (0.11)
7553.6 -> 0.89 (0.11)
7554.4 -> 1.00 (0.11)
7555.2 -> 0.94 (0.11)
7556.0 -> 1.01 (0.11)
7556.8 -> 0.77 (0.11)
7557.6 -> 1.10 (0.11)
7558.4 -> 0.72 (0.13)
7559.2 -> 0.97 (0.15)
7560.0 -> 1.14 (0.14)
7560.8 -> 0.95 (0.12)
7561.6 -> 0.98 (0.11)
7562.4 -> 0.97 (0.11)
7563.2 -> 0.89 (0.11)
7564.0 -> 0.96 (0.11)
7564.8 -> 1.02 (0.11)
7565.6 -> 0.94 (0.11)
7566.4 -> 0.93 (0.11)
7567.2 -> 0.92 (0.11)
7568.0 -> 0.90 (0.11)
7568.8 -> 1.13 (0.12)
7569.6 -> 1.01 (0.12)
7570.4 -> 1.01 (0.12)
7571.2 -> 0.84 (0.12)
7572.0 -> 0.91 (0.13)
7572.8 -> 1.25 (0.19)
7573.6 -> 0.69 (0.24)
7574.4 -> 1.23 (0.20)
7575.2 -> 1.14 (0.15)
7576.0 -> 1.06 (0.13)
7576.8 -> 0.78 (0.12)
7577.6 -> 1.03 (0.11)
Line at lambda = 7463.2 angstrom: Mg II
